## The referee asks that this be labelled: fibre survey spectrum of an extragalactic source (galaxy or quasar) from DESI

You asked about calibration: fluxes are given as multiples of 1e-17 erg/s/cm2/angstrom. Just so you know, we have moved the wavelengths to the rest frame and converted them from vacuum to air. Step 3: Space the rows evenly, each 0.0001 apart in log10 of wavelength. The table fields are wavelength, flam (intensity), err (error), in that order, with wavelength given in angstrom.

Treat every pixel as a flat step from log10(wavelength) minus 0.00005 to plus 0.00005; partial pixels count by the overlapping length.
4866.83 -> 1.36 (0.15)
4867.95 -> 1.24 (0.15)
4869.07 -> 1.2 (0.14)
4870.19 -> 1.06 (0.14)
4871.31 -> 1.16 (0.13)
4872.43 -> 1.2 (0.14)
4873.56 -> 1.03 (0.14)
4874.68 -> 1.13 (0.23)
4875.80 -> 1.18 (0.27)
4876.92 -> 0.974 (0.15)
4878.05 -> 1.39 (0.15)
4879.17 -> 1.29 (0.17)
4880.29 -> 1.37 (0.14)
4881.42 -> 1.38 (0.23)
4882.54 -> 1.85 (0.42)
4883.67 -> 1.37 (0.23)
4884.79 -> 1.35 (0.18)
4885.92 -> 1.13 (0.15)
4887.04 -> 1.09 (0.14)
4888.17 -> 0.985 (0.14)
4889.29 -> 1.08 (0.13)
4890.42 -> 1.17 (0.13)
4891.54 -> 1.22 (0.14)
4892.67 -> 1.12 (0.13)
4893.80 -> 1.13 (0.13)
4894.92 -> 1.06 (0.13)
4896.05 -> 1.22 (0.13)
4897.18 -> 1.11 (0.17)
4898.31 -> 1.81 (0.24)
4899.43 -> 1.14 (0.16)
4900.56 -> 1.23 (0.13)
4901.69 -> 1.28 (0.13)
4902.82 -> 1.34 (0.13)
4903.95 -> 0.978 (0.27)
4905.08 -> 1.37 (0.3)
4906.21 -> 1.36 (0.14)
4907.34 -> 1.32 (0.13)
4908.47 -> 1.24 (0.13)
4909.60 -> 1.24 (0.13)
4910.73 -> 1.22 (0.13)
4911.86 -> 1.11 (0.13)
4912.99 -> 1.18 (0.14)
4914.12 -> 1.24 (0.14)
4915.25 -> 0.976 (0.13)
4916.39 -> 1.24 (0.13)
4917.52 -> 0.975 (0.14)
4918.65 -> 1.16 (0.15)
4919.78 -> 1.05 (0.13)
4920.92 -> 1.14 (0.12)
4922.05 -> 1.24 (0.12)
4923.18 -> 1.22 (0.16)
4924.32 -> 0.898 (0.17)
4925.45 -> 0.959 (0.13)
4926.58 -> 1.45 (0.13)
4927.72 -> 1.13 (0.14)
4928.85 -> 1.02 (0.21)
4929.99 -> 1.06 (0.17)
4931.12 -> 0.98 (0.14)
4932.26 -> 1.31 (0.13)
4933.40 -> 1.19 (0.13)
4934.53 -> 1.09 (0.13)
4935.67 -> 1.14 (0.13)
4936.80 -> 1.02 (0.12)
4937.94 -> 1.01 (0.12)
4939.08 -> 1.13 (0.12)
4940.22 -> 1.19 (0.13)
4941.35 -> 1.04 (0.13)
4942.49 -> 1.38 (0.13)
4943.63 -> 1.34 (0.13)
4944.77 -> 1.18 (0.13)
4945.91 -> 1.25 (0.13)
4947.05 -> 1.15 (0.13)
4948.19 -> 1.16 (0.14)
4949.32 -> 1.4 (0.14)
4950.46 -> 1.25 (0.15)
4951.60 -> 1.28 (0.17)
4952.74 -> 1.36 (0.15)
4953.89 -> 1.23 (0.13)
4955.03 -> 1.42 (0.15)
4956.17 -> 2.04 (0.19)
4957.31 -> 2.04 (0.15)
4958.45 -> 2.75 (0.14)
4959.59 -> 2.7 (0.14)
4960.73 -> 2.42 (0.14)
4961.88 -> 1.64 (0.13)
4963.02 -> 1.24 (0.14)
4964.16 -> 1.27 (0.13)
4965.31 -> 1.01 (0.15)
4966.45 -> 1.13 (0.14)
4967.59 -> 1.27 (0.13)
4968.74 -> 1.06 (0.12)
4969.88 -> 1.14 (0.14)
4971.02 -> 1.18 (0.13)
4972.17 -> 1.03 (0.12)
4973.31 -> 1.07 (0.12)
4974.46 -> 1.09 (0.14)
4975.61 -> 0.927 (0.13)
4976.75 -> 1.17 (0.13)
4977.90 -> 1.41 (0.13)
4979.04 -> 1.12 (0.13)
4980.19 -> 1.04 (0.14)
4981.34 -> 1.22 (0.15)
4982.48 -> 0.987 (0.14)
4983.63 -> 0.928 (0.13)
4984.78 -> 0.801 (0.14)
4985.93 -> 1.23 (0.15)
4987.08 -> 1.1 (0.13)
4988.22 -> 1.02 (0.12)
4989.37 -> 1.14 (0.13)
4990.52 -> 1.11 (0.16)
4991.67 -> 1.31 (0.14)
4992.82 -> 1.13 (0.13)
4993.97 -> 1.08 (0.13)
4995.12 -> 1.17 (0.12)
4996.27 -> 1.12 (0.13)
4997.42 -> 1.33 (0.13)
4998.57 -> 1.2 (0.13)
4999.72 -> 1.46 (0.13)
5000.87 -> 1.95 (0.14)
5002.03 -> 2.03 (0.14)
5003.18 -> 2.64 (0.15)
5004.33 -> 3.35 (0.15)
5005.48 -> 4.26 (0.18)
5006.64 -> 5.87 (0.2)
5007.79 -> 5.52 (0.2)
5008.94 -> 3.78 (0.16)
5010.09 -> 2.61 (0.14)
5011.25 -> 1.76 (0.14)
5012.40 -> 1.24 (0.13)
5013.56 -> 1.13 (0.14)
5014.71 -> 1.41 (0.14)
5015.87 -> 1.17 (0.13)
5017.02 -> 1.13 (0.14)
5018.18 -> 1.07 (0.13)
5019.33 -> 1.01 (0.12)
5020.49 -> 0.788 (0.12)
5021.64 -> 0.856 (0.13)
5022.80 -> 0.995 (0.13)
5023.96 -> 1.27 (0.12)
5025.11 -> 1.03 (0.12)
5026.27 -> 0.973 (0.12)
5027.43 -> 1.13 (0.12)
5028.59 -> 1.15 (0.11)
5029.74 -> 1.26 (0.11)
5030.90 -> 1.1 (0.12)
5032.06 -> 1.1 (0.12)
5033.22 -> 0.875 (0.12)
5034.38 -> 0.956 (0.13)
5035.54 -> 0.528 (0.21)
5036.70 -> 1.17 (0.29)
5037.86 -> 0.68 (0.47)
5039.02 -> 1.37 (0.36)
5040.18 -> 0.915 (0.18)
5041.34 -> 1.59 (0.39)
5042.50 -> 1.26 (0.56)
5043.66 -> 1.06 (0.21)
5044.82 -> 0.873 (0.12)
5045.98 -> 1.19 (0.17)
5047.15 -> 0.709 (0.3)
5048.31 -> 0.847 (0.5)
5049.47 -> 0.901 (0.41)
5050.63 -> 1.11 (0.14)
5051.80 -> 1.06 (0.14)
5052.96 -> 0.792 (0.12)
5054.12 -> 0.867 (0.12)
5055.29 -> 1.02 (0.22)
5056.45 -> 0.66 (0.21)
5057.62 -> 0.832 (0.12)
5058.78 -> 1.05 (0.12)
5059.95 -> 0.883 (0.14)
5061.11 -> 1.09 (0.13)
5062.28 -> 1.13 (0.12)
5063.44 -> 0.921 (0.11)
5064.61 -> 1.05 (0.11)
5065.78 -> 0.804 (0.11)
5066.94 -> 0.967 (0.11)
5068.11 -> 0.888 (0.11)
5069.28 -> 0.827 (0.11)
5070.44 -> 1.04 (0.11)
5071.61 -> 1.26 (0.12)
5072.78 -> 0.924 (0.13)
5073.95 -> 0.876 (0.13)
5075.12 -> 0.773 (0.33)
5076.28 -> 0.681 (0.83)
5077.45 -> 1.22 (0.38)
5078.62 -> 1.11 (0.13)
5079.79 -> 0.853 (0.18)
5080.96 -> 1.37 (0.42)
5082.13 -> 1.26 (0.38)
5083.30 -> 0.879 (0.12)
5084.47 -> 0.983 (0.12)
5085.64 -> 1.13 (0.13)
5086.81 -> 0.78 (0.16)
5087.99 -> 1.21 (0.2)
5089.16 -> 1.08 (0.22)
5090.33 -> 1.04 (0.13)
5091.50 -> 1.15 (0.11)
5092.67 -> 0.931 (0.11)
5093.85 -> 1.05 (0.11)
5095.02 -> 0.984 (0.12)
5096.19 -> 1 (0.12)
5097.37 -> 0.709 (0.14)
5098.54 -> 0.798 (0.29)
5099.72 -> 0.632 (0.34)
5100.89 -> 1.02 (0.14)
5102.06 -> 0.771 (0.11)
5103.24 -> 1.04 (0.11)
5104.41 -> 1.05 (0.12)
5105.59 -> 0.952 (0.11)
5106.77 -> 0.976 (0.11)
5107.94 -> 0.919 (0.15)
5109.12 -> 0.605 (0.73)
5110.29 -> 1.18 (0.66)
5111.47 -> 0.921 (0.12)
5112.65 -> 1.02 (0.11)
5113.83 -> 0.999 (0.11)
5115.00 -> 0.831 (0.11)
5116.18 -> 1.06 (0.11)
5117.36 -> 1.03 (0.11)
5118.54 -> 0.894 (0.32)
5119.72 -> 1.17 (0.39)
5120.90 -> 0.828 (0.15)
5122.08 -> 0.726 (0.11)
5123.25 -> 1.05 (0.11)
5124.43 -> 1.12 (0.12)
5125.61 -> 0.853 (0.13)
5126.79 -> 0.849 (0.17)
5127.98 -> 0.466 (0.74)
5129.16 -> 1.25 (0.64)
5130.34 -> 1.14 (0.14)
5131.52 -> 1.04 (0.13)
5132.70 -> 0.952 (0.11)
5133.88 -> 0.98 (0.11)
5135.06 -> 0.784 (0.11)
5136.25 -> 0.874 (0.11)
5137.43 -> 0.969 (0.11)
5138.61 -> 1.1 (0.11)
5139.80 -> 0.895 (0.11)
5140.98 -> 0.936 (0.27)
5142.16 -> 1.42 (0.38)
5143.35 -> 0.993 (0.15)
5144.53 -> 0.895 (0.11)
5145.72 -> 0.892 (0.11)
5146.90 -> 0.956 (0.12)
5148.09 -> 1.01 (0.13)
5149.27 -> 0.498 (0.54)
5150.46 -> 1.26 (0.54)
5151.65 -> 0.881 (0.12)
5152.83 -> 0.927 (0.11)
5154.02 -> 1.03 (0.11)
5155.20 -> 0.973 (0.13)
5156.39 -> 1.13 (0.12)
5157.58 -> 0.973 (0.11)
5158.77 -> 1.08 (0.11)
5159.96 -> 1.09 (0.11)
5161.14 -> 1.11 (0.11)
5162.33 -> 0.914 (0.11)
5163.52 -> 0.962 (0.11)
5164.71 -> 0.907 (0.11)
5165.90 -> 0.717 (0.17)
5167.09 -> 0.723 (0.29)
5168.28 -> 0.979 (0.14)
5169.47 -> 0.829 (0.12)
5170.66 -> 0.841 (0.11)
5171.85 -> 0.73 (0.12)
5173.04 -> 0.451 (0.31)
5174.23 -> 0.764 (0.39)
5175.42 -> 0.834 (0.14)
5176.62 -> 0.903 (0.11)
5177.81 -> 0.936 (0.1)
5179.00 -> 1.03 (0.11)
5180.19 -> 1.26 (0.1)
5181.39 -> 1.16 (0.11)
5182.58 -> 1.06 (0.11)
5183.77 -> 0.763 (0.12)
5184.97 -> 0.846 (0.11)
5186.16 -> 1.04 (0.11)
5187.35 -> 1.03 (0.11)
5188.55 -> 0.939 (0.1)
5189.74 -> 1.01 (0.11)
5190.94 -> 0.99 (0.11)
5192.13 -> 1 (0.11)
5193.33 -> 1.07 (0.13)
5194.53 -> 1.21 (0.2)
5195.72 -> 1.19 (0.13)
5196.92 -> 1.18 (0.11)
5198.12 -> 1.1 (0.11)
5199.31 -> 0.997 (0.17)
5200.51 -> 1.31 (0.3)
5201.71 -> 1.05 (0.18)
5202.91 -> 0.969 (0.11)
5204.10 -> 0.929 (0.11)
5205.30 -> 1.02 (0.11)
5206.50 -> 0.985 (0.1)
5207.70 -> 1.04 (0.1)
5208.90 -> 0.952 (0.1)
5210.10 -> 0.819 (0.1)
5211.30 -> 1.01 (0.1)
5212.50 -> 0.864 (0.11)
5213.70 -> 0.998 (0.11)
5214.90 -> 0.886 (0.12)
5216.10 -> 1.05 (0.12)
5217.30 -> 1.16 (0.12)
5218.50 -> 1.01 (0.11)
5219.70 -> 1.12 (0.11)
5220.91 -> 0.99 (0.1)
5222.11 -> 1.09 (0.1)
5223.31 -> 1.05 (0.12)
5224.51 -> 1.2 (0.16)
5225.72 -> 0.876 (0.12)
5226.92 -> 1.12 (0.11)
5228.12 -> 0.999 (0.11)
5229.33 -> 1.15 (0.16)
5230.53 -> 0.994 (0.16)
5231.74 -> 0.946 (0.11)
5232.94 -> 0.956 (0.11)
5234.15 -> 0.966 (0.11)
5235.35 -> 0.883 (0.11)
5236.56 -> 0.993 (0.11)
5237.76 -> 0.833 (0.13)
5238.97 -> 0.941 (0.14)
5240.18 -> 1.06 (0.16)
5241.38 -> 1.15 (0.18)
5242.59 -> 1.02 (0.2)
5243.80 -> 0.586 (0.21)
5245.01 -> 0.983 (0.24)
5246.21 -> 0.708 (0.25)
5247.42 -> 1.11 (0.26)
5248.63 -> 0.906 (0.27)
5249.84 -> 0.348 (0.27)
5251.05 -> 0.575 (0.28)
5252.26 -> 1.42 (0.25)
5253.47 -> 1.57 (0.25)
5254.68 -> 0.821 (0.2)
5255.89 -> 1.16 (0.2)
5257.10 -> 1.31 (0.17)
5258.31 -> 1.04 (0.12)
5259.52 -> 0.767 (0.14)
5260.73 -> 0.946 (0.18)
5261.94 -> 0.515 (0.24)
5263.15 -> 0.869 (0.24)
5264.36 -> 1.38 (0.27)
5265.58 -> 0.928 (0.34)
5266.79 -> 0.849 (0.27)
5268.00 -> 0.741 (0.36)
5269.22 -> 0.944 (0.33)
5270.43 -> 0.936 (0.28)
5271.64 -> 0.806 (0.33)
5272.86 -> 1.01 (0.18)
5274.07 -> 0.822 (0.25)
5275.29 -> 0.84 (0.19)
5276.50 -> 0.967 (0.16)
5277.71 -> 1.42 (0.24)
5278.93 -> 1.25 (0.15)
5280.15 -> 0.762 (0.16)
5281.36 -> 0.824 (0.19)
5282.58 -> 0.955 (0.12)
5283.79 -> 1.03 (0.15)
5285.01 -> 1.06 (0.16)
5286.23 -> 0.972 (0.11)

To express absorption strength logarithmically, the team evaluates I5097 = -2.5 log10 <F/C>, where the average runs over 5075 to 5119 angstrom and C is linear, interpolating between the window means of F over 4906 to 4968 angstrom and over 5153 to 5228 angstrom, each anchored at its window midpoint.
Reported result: 0.14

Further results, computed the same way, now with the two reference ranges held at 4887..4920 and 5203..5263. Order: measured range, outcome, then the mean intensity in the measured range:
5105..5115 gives 0.13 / 0.94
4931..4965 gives -0.22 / 1.42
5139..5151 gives 0.06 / 0.976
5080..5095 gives 0.01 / 1.06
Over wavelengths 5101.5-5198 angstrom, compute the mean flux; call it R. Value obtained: 0.959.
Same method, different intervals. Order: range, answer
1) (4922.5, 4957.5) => 1.23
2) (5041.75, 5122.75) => 0.965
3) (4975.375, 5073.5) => 1.33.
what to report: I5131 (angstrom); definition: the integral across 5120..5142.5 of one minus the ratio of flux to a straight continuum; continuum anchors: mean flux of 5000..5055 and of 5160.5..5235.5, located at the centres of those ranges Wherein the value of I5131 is 4.5 angstrom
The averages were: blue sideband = 1.53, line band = 0.958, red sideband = 0.983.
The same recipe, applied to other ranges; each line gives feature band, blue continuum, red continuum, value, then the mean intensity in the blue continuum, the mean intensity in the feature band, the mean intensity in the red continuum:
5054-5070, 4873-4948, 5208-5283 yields 2.4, 1.19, 0.93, 0.97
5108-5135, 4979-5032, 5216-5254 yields 7.2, 1.61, 0.949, 0.99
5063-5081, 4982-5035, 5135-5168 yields 4.8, 1.6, 0.961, 0.963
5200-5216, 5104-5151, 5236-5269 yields -0.6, 0.958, 0.987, 0.945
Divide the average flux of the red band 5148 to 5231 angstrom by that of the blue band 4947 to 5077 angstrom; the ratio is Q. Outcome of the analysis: 0.74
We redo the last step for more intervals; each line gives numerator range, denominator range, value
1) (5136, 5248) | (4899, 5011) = 0.67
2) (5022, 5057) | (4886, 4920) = 0.85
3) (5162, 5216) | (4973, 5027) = 0.60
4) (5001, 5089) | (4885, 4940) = 1.13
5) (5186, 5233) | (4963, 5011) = 0.62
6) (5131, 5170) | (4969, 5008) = 0.60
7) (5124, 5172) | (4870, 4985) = 0.76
